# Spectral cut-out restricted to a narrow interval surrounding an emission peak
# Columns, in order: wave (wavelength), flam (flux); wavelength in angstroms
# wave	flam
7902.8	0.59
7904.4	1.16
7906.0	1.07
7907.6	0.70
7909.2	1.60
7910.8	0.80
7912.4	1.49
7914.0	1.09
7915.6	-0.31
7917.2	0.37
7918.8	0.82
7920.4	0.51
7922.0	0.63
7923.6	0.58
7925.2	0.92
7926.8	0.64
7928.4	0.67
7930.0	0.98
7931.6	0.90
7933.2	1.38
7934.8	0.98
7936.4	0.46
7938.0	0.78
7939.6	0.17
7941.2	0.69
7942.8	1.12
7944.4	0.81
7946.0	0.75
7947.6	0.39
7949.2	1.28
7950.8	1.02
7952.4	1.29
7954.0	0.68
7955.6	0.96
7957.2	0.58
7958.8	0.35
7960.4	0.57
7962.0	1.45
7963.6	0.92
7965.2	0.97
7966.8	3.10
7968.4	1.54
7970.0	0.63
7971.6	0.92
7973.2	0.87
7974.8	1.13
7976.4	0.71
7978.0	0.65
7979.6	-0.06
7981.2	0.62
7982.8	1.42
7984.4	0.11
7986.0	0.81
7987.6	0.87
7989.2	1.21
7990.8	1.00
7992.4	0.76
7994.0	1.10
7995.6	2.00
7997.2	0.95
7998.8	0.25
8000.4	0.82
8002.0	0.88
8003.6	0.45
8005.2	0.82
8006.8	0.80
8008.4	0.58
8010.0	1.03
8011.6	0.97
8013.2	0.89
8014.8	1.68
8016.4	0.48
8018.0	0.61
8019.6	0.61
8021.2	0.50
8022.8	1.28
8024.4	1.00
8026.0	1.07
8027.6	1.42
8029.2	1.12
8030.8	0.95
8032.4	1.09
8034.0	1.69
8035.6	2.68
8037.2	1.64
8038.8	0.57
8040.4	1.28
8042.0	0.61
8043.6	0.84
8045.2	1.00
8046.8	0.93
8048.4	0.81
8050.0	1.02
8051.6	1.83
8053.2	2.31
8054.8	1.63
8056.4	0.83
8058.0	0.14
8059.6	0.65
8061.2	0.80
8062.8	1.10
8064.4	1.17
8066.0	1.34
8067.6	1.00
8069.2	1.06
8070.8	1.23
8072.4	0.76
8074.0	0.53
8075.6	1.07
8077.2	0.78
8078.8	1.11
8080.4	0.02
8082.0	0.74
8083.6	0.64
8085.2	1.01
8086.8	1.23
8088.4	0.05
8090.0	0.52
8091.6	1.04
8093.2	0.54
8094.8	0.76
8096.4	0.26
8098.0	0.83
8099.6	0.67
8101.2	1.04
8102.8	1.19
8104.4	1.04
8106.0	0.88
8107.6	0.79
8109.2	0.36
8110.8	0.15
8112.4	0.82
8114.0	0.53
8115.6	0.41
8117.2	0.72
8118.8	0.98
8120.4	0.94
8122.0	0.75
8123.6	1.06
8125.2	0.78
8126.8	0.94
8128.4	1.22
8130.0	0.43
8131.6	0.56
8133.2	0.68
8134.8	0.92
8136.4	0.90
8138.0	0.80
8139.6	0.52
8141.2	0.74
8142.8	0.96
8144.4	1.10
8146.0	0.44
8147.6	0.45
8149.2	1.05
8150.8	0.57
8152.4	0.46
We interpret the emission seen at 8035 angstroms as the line [S II] 6716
